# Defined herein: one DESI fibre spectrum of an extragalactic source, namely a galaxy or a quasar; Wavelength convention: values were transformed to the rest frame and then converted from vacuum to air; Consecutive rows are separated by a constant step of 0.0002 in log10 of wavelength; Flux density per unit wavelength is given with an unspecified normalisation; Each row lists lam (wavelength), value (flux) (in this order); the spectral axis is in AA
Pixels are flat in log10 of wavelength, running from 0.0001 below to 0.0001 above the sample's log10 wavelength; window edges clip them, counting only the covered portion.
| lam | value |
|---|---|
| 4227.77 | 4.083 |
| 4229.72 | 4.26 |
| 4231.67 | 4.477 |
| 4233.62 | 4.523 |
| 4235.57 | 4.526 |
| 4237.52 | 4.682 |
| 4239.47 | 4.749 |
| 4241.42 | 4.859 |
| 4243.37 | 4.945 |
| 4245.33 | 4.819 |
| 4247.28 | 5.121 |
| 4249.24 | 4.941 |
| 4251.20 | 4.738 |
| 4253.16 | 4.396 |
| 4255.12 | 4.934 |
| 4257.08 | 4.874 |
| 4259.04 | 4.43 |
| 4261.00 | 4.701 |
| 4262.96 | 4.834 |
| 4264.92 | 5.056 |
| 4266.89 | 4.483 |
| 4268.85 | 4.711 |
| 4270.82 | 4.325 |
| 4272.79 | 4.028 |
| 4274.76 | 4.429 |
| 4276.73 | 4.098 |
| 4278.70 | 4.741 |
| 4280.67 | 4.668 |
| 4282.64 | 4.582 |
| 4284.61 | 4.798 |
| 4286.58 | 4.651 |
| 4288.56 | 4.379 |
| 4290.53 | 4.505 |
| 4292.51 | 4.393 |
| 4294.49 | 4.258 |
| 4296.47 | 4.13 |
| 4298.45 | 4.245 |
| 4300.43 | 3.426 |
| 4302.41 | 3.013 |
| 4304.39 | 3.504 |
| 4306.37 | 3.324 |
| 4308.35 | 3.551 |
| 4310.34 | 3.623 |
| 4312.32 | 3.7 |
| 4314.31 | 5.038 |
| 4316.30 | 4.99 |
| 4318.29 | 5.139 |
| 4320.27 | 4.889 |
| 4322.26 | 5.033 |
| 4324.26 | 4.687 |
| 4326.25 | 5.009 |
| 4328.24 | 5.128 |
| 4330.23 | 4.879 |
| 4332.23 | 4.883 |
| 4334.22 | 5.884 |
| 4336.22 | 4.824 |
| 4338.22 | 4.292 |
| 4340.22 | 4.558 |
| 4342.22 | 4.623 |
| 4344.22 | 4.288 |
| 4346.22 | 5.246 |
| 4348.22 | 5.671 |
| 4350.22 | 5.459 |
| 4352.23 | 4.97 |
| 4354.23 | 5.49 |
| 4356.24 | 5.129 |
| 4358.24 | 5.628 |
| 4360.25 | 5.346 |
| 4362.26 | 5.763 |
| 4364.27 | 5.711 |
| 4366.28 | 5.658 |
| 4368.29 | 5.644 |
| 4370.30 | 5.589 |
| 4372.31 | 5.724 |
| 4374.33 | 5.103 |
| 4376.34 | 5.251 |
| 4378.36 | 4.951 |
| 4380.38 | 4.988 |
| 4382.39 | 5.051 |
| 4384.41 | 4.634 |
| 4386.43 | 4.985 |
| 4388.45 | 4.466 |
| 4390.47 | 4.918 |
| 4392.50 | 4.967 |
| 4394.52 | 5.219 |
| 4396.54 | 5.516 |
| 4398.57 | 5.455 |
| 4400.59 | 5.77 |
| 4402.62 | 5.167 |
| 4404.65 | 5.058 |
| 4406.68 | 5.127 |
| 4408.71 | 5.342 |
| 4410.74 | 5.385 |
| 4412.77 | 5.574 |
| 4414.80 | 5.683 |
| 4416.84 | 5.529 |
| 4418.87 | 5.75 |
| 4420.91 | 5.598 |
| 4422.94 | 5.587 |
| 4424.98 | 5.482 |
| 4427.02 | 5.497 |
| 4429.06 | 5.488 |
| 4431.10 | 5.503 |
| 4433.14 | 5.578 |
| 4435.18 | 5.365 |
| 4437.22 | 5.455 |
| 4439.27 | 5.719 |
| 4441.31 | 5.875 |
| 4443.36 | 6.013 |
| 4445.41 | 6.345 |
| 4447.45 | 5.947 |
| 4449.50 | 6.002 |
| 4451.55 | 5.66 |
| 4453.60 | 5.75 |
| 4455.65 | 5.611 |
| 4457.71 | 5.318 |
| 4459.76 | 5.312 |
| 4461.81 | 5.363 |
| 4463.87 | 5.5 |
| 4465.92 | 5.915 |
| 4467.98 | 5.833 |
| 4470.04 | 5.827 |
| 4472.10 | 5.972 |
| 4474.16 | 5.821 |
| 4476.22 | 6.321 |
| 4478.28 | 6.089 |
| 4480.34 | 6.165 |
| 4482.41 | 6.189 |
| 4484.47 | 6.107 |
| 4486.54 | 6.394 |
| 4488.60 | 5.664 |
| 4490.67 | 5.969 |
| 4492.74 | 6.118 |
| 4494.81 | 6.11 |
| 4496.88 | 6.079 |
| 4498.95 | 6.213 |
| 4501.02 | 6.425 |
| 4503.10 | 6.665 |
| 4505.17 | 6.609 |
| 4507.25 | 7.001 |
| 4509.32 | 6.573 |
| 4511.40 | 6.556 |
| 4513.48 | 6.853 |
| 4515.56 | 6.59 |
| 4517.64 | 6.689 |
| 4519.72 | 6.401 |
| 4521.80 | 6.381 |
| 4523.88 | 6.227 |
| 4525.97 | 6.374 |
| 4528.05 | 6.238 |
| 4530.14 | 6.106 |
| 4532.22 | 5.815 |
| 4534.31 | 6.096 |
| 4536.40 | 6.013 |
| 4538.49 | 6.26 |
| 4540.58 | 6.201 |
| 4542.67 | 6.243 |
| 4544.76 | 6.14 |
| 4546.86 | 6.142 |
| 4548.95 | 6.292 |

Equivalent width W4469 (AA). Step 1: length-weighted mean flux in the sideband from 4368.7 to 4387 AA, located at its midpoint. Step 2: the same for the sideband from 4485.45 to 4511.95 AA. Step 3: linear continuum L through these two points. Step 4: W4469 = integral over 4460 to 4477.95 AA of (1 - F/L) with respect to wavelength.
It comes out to 0.71 AA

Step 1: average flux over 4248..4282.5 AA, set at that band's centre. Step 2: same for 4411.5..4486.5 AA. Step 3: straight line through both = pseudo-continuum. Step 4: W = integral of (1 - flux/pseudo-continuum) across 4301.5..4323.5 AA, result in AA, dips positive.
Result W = 3.30 AA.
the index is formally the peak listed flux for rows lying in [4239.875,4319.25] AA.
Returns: 5.139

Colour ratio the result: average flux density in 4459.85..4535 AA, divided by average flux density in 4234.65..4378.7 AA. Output 1.30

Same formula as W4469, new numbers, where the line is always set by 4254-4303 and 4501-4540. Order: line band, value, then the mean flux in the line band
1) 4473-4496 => 0.12 AA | 6.09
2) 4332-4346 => 0.41 AA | 4.78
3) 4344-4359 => -0.73 AA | 5.28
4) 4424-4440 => 0.51 AA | 5.51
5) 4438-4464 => 0.50 AA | 5.73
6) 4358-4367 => -0.87 AA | 5.62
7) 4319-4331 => -0.32 AA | 4.95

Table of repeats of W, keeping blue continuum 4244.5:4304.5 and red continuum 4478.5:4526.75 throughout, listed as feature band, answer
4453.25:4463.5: 0.92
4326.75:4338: -0.25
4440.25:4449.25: -0.25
